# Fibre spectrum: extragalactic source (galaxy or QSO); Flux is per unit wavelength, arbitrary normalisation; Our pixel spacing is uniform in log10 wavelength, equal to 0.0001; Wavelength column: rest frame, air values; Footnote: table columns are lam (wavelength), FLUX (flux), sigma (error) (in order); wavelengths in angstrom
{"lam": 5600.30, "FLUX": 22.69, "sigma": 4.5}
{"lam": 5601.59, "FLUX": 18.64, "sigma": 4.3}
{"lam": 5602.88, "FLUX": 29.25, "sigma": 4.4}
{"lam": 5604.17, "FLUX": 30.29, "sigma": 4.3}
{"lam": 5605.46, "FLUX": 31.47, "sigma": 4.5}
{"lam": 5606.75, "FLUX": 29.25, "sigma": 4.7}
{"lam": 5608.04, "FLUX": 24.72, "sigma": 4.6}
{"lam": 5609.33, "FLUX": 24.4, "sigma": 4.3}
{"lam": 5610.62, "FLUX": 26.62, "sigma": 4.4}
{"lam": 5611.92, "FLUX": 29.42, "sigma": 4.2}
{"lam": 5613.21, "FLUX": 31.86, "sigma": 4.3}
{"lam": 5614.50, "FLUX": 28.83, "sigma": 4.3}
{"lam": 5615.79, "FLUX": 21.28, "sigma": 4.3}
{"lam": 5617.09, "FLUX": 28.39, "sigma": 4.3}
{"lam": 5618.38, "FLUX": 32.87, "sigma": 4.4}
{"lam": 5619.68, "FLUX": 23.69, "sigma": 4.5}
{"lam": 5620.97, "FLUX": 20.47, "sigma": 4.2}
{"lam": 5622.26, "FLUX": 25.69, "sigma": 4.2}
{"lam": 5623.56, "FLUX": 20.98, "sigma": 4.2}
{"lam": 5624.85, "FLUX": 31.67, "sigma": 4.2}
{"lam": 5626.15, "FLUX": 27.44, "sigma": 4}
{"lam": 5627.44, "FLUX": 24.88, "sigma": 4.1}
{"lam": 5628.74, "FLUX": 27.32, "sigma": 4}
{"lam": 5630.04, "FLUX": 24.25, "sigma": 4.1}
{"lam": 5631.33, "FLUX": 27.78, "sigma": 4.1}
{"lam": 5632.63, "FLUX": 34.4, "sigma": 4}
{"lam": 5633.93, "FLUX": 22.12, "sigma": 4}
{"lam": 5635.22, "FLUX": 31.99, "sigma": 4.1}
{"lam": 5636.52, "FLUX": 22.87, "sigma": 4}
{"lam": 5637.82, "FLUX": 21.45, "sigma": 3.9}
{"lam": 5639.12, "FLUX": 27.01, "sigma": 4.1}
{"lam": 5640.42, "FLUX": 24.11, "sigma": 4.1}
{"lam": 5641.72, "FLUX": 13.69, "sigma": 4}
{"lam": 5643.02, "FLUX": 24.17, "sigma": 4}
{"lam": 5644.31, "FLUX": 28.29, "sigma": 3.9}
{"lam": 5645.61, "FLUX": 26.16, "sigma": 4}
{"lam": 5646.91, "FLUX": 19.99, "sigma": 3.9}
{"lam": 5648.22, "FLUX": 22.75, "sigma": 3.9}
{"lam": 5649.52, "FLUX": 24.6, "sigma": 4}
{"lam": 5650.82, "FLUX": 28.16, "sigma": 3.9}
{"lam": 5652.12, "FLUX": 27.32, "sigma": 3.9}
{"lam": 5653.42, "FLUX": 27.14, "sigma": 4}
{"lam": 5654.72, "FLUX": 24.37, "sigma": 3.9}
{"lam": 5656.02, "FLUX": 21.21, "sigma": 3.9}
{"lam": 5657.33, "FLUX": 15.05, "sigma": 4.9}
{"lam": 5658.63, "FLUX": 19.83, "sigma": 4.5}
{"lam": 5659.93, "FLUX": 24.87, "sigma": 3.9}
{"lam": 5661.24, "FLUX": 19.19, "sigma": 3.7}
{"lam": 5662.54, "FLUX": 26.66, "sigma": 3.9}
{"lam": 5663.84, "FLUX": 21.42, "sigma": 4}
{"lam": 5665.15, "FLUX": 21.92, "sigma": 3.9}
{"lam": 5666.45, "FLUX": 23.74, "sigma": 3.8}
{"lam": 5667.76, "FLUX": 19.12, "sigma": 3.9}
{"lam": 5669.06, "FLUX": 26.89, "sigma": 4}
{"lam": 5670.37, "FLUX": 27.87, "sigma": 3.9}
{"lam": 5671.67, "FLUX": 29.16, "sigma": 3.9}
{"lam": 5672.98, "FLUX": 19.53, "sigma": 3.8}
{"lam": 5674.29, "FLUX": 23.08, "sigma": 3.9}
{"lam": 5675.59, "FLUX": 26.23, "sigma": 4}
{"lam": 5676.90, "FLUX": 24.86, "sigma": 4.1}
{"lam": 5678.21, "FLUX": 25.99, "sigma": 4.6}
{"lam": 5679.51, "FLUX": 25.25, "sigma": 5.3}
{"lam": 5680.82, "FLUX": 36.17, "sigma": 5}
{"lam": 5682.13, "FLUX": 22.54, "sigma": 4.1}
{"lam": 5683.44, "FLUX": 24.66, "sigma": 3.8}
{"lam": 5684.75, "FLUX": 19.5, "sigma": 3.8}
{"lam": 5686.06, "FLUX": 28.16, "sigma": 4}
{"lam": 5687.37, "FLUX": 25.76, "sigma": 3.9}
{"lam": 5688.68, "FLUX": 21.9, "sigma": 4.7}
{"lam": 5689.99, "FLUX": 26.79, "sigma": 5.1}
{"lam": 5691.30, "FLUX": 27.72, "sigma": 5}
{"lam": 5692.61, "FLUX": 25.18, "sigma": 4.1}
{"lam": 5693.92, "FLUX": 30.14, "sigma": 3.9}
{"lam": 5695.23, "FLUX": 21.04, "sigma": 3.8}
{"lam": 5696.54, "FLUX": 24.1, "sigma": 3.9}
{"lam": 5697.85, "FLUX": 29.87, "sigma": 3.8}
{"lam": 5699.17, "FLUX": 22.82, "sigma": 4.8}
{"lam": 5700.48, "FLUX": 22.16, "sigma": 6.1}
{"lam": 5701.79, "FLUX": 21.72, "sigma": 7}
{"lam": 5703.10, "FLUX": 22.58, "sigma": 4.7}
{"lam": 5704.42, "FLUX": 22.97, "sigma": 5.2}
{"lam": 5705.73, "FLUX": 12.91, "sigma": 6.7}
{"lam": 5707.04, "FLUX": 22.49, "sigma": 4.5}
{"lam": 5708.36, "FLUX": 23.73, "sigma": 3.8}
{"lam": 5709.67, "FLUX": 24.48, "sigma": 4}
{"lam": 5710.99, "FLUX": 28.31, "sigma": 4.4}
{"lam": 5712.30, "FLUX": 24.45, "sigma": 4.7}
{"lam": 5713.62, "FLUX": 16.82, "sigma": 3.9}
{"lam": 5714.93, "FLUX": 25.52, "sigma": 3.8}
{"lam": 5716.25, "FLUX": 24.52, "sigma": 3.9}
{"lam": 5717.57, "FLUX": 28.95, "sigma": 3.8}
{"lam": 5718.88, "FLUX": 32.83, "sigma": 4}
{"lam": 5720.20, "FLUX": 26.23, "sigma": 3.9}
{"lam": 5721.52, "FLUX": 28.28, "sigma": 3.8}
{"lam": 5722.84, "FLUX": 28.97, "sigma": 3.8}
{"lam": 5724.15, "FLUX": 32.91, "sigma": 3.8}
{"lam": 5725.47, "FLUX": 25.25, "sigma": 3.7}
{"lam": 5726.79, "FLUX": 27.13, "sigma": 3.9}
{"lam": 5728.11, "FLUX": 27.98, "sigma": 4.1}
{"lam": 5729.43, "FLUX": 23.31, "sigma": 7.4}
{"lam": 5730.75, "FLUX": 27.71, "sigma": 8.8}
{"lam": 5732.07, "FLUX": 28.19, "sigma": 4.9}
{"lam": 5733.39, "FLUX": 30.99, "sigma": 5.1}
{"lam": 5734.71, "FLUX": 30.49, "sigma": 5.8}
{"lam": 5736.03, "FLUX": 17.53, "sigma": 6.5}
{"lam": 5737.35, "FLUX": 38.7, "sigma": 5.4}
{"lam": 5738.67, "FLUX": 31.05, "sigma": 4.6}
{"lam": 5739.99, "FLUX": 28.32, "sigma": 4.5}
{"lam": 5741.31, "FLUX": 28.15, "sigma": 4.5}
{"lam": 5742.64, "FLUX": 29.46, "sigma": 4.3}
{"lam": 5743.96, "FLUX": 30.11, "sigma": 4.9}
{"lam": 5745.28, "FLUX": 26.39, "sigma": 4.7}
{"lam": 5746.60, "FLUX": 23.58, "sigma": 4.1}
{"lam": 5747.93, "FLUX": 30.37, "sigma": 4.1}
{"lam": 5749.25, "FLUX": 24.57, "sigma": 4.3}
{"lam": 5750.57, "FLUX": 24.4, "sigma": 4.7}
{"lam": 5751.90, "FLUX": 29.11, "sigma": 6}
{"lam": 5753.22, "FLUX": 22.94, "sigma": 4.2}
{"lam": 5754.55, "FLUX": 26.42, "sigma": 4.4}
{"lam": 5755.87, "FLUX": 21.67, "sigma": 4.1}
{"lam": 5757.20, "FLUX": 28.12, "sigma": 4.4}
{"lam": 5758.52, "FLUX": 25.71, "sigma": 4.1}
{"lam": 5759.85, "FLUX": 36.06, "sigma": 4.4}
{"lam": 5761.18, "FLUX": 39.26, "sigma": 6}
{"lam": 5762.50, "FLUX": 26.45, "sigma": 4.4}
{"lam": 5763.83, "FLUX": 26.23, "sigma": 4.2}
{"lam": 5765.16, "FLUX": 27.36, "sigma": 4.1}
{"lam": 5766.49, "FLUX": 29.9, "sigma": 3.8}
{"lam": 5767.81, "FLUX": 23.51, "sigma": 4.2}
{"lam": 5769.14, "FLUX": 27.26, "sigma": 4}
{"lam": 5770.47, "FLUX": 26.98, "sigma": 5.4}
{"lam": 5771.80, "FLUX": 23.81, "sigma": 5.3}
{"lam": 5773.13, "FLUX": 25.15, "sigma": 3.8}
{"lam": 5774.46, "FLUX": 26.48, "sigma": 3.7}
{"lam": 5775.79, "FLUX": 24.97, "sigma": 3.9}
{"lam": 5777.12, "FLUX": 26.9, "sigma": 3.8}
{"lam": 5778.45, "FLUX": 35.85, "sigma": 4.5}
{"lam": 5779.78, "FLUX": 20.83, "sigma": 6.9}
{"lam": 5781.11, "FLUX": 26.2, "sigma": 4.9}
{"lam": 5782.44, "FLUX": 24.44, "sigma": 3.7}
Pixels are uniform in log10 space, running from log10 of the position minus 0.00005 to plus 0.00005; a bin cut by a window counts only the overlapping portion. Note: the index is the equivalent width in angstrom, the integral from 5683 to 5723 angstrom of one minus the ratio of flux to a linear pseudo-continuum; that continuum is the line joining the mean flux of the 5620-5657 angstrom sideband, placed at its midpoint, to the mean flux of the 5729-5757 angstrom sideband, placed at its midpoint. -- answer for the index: 2.7 angstrom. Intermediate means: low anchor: 25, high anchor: 27.4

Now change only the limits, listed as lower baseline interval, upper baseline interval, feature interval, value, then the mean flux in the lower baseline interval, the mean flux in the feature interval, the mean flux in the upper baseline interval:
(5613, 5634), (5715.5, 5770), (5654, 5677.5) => 3.5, 26.7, 23.1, 28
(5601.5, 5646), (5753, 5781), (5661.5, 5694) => 2.0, 26.3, 25.1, 27.3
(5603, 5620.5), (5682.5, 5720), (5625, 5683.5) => 3.4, 27.9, 24.7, 24.4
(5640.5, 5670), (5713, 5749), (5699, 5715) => 2.5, 23.1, 22.3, 27.7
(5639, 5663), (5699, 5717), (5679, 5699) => -2.7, 23.3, 25.8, 22.6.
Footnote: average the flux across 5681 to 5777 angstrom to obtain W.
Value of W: 26.3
